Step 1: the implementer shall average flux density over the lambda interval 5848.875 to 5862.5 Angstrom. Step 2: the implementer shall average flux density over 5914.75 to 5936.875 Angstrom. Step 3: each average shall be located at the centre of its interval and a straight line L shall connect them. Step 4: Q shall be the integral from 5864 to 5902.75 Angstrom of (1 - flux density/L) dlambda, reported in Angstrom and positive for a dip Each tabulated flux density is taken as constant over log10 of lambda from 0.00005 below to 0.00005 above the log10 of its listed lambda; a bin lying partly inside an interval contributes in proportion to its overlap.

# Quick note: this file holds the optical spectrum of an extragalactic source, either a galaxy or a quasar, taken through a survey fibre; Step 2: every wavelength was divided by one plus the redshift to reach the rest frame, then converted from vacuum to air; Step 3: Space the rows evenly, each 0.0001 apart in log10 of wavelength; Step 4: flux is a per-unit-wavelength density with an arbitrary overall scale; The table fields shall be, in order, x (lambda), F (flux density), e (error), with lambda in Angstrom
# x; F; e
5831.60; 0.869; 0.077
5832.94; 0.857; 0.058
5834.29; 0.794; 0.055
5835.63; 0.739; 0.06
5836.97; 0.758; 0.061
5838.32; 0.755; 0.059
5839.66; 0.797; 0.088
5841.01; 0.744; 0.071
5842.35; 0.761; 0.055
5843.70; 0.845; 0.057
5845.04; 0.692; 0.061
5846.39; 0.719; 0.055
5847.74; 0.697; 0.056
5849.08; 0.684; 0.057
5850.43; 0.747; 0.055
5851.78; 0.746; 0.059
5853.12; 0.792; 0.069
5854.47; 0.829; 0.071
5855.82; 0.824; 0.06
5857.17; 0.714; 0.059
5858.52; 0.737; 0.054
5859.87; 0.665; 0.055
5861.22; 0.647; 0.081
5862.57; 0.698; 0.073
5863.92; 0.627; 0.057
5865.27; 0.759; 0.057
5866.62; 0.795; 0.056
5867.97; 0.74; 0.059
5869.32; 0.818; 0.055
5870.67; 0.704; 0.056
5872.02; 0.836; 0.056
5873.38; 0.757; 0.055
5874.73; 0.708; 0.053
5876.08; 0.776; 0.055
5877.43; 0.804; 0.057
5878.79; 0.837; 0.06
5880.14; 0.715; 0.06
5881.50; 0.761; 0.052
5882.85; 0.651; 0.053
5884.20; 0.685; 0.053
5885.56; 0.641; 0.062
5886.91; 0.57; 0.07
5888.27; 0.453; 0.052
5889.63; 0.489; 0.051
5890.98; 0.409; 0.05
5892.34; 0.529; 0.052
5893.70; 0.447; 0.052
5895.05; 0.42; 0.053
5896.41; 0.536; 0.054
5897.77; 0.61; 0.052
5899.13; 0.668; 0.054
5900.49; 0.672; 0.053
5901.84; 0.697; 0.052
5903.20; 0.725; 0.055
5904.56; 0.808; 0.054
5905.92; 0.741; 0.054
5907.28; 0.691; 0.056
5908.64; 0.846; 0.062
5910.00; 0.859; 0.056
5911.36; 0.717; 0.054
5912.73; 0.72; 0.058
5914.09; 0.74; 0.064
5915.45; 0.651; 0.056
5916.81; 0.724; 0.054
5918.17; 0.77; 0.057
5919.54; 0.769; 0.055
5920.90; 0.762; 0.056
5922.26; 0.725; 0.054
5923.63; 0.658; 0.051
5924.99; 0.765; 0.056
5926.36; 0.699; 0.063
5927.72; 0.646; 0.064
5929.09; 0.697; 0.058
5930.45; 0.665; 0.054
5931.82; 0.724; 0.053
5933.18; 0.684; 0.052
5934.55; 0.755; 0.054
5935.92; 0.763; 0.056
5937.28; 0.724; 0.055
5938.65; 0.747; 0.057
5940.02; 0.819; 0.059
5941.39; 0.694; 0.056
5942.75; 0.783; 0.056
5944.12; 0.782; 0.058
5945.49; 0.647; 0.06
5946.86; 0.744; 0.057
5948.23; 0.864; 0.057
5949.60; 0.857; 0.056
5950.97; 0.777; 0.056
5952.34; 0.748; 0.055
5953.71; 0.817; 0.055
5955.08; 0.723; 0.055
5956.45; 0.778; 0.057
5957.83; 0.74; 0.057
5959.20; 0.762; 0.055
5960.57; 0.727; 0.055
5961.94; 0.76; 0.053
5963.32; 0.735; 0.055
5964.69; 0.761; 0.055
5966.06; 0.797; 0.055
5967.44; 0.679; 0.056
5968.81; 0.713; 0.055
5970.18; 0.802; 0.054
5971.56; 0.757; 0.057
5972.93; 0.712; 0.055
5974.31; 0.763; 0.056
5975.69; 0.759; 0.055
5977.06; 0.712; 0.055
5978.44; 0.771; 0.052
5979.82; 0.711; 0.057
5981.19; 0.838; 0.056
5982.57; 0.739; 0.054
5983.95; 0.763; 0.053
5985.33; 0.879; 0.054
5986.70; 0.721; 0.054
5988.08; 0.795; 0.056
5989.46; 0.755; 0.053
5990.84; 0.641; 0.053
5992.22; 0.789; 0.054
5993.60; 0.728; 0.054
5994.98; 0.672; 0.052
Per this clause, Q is 3.72 Angstrom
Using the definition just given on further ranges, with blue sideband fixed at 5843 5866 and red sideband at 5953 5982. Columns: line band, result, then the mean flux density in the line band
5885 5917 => 4.38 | 0.639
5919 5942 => 0.70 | 0.723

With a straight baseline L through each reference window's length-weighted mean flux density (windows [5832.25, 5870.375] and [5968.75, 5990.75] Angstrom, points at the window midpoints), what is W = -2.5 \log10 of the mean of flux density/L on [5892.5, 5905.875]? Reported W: 0.21 mag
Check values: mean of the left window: 0.749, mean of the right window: 0.76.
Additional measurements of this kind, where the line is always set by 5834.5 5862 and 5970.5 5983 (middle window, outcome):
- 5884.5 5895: 0.42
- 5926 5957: 0.01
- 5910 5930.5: 0.04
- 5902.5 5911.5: -0.03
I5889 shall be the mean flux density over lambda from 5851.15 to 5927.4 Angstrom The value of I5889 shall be 0.699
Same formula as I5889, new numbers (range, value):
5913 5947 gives 0.725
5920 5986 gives 0.749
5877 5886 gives 0.728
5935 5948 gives 0.749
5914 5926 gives 0.728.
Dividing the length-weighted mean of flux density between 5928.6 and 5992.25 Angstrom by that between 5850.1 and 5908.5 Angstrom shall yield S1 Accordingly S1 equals 1.10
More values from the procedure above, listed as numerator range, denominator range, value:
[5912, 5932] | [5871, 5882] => 0.92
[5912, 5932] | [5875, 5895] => 1.15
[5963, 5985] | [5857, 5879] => 1.02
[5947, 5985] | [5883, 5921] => 1.17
